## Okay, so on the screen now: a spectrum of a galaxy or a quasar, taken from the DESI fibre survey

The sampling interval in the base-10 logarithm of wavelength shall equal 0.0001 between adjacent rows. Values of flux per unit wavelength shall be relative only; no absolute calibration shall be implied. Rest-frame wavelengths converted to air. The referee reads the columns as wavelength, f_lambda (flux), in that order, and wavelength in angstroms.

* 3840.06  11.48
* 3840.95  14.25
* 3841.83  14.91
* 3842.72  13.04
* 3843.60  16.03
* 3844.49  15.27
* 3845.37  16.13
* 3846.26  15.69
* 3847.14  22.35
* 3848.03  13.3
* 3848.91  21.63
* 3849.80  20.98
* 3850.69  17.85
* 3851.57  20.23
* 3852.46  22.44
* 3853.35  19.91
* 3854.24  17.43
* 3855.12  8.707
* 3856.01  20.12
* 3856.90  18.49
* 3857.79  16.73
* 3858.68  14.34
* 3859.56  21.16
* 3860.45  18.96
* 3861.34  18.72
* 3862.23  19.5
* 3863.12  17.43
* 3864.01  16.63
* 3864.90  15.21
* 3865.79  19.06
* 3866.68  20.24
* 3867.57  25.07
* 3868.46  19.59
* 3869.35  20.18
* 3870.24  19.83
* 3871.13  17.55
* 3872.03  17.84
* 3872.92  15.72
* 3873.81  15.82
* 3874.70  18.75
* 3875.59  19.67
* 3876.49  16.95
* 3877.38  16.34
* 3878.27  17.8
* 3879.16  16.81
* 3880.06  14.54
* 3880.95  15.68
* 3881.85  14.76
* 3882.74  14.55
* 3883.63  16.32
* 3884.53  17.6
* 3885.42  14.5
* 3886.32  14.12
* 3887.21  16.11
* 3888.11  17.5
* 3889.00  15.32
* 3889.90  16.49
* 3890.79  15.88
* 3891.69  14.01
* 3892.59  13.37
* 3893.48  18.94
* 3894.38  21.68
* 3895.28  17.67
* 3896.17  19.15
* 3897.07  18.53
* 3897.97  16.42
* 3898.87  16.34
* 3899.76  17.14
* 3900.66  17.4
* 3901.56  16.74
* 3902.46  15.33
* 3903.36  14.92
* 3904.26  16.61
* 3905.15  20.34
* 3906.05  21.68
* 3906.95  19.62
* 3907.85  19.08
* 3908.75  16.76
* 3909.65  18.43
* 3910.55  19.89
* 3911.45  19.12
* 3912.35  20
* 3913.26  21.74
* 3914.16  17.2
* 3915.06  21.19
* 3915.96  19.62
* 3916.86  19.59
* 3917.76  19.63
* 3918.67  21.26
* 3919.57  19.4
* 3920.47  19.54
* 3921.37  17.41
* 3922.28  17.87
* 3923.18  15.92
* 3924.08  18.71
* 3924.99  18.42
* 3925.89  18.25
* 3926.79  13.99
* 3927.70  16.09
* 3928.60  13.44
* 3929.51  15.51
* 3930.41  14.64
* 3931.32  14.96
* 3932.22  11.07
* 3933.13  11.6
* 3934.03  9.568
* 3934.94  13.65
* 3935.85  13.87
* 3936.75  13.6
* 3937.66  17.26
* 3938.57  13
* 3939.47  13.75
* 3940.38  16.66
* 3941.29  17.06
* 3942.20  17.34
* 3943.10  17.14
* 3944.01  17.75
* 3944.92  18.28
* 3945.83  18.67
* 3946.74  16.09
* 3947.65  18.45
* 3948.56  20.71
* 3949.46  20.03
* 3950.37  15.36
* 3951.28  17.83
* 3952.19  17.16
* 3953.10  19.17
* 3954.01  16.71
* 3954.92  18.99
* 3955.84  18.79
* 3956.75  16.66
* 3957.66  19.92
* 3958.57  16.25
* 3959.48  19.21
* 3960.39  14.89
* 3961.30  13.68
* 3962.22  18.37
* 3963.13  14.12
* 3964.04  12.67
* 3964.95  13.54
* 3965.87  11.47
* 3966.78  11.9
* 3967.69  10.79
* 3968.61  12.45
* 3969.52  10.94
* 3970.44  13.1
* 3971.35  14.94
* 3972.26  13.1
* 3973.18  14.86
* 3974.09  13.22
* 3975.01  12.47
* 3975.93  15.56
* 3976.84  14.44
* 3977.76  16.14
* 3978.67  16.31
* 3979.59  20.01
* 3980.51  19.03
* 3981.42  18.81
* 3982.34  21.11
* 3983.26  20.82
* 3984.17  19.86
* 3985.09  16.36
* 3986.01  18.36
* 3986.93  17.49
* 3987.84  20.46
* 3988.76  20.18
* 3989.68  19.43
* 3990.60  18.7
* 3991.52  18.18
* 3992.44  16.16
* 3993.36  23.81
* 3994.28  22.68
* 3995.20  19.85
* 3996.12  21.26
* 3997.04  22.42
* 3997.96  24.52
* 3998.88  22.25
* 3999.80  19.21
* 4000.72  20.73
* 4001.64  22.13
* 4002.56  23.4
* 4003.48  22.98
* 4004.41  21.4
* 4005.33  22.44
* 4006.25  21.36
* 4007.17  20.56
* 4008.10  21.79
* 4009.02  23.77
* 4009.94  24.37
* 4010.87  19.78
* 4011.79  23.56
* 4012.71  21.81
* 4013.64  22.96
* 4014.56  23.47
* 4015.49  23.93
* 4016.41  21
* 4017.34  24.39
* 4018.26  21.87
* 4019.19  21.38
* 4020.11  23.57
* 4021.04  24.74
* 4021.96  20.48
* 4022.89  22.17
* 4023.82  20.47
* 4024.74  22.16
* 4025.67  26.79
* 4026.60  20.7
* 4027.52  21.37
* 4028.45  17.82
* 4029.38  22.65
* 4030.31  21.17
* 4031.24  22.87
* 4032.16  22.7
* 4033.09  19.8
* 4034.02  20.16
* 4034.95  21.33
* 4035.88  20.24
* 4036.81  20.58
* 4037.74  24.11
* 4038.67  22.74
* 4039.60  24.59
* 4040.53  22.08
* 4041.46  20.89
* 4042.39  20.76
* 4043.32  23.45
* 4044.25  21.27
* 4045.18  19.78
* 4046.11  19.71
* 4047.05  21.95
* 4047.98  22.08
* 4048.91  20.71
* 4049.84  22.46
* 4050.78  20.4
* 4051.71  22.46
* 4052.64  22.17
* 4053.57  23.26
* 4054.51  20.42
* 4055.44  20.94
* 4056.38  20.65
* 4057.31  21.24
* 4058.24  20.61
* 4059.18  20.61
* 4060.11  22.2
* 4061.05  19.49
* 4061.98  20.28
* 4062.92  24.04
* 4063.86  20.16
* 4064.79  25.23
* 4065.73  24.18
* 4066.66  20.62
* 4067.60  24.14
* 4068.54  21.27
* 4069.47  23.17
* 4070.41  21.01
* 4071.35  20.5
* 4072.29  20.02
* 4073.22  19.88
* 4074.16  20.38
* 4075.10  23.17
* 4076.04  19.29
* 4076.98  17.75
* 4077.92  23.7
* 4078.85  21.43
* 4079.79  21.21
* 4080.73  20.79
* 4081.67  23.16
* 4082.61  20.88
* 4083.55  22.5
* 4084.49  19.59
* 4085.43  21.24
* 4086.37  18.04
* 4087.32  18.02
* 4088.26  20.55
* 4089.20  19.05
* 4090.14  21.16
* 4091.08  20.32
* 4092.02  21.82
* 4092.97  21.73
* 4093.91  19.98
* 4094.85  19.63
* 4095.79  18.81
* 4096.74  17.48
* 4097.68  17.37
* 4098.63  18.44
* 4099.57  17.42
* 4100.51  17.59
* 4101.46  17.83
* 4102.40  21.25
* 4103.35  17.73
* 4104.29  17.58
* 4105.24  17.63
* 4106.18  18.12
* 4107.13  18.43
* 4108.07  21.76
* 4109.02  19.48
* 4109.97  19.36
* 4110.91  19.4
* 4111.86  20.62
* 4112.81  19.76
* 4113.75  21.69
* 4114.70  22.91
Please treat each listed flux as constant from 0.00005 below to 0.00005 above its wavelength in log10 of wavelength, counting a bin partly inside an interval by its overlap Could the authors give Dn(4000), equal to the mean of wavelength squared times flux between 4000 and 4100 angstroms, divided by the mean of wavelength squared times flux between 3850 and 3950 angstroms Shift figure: 1.3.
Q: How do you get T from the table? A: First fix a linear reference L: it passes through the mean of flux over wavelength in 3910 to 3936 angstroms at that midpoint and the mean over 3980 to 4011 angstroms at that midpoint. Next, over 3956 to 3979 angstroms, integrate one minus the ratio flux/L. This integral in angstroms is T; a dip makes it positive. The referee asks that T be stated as 5.7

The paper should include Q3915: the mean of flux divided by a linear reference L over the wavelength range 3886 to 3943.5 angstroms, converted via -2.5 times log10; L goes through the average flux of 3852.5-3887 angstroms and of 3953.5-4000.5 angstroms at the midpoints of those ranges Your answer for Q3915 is 0.027 mag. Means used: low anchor 17.5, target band 17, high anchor 17.2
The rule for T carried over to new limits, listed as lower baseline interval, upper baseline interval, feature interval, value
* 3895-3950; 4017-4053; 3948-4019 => 4.1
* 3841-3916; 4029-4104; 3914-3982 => 9.7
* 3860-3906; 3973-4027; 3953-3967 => 2.5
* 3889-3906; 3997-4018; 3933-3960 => 3.8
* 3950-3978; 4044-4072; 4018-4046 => -2.9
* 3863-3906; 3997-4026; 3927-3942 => 4.0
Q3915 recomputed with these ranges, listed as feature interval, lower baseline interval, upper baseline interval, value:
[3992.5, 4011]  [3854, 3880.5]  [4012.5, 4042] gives -0.03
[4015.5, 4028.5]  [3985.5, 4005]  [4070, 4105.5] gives -0.09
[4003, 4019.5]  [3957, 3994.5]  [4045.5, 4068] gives -0.19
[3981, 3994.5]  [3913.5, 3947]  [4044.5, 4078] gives -0.05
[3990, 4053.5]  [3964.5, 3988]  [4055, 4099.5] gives -0.21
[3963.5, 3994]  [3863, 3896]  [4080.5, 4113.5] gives 0.13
